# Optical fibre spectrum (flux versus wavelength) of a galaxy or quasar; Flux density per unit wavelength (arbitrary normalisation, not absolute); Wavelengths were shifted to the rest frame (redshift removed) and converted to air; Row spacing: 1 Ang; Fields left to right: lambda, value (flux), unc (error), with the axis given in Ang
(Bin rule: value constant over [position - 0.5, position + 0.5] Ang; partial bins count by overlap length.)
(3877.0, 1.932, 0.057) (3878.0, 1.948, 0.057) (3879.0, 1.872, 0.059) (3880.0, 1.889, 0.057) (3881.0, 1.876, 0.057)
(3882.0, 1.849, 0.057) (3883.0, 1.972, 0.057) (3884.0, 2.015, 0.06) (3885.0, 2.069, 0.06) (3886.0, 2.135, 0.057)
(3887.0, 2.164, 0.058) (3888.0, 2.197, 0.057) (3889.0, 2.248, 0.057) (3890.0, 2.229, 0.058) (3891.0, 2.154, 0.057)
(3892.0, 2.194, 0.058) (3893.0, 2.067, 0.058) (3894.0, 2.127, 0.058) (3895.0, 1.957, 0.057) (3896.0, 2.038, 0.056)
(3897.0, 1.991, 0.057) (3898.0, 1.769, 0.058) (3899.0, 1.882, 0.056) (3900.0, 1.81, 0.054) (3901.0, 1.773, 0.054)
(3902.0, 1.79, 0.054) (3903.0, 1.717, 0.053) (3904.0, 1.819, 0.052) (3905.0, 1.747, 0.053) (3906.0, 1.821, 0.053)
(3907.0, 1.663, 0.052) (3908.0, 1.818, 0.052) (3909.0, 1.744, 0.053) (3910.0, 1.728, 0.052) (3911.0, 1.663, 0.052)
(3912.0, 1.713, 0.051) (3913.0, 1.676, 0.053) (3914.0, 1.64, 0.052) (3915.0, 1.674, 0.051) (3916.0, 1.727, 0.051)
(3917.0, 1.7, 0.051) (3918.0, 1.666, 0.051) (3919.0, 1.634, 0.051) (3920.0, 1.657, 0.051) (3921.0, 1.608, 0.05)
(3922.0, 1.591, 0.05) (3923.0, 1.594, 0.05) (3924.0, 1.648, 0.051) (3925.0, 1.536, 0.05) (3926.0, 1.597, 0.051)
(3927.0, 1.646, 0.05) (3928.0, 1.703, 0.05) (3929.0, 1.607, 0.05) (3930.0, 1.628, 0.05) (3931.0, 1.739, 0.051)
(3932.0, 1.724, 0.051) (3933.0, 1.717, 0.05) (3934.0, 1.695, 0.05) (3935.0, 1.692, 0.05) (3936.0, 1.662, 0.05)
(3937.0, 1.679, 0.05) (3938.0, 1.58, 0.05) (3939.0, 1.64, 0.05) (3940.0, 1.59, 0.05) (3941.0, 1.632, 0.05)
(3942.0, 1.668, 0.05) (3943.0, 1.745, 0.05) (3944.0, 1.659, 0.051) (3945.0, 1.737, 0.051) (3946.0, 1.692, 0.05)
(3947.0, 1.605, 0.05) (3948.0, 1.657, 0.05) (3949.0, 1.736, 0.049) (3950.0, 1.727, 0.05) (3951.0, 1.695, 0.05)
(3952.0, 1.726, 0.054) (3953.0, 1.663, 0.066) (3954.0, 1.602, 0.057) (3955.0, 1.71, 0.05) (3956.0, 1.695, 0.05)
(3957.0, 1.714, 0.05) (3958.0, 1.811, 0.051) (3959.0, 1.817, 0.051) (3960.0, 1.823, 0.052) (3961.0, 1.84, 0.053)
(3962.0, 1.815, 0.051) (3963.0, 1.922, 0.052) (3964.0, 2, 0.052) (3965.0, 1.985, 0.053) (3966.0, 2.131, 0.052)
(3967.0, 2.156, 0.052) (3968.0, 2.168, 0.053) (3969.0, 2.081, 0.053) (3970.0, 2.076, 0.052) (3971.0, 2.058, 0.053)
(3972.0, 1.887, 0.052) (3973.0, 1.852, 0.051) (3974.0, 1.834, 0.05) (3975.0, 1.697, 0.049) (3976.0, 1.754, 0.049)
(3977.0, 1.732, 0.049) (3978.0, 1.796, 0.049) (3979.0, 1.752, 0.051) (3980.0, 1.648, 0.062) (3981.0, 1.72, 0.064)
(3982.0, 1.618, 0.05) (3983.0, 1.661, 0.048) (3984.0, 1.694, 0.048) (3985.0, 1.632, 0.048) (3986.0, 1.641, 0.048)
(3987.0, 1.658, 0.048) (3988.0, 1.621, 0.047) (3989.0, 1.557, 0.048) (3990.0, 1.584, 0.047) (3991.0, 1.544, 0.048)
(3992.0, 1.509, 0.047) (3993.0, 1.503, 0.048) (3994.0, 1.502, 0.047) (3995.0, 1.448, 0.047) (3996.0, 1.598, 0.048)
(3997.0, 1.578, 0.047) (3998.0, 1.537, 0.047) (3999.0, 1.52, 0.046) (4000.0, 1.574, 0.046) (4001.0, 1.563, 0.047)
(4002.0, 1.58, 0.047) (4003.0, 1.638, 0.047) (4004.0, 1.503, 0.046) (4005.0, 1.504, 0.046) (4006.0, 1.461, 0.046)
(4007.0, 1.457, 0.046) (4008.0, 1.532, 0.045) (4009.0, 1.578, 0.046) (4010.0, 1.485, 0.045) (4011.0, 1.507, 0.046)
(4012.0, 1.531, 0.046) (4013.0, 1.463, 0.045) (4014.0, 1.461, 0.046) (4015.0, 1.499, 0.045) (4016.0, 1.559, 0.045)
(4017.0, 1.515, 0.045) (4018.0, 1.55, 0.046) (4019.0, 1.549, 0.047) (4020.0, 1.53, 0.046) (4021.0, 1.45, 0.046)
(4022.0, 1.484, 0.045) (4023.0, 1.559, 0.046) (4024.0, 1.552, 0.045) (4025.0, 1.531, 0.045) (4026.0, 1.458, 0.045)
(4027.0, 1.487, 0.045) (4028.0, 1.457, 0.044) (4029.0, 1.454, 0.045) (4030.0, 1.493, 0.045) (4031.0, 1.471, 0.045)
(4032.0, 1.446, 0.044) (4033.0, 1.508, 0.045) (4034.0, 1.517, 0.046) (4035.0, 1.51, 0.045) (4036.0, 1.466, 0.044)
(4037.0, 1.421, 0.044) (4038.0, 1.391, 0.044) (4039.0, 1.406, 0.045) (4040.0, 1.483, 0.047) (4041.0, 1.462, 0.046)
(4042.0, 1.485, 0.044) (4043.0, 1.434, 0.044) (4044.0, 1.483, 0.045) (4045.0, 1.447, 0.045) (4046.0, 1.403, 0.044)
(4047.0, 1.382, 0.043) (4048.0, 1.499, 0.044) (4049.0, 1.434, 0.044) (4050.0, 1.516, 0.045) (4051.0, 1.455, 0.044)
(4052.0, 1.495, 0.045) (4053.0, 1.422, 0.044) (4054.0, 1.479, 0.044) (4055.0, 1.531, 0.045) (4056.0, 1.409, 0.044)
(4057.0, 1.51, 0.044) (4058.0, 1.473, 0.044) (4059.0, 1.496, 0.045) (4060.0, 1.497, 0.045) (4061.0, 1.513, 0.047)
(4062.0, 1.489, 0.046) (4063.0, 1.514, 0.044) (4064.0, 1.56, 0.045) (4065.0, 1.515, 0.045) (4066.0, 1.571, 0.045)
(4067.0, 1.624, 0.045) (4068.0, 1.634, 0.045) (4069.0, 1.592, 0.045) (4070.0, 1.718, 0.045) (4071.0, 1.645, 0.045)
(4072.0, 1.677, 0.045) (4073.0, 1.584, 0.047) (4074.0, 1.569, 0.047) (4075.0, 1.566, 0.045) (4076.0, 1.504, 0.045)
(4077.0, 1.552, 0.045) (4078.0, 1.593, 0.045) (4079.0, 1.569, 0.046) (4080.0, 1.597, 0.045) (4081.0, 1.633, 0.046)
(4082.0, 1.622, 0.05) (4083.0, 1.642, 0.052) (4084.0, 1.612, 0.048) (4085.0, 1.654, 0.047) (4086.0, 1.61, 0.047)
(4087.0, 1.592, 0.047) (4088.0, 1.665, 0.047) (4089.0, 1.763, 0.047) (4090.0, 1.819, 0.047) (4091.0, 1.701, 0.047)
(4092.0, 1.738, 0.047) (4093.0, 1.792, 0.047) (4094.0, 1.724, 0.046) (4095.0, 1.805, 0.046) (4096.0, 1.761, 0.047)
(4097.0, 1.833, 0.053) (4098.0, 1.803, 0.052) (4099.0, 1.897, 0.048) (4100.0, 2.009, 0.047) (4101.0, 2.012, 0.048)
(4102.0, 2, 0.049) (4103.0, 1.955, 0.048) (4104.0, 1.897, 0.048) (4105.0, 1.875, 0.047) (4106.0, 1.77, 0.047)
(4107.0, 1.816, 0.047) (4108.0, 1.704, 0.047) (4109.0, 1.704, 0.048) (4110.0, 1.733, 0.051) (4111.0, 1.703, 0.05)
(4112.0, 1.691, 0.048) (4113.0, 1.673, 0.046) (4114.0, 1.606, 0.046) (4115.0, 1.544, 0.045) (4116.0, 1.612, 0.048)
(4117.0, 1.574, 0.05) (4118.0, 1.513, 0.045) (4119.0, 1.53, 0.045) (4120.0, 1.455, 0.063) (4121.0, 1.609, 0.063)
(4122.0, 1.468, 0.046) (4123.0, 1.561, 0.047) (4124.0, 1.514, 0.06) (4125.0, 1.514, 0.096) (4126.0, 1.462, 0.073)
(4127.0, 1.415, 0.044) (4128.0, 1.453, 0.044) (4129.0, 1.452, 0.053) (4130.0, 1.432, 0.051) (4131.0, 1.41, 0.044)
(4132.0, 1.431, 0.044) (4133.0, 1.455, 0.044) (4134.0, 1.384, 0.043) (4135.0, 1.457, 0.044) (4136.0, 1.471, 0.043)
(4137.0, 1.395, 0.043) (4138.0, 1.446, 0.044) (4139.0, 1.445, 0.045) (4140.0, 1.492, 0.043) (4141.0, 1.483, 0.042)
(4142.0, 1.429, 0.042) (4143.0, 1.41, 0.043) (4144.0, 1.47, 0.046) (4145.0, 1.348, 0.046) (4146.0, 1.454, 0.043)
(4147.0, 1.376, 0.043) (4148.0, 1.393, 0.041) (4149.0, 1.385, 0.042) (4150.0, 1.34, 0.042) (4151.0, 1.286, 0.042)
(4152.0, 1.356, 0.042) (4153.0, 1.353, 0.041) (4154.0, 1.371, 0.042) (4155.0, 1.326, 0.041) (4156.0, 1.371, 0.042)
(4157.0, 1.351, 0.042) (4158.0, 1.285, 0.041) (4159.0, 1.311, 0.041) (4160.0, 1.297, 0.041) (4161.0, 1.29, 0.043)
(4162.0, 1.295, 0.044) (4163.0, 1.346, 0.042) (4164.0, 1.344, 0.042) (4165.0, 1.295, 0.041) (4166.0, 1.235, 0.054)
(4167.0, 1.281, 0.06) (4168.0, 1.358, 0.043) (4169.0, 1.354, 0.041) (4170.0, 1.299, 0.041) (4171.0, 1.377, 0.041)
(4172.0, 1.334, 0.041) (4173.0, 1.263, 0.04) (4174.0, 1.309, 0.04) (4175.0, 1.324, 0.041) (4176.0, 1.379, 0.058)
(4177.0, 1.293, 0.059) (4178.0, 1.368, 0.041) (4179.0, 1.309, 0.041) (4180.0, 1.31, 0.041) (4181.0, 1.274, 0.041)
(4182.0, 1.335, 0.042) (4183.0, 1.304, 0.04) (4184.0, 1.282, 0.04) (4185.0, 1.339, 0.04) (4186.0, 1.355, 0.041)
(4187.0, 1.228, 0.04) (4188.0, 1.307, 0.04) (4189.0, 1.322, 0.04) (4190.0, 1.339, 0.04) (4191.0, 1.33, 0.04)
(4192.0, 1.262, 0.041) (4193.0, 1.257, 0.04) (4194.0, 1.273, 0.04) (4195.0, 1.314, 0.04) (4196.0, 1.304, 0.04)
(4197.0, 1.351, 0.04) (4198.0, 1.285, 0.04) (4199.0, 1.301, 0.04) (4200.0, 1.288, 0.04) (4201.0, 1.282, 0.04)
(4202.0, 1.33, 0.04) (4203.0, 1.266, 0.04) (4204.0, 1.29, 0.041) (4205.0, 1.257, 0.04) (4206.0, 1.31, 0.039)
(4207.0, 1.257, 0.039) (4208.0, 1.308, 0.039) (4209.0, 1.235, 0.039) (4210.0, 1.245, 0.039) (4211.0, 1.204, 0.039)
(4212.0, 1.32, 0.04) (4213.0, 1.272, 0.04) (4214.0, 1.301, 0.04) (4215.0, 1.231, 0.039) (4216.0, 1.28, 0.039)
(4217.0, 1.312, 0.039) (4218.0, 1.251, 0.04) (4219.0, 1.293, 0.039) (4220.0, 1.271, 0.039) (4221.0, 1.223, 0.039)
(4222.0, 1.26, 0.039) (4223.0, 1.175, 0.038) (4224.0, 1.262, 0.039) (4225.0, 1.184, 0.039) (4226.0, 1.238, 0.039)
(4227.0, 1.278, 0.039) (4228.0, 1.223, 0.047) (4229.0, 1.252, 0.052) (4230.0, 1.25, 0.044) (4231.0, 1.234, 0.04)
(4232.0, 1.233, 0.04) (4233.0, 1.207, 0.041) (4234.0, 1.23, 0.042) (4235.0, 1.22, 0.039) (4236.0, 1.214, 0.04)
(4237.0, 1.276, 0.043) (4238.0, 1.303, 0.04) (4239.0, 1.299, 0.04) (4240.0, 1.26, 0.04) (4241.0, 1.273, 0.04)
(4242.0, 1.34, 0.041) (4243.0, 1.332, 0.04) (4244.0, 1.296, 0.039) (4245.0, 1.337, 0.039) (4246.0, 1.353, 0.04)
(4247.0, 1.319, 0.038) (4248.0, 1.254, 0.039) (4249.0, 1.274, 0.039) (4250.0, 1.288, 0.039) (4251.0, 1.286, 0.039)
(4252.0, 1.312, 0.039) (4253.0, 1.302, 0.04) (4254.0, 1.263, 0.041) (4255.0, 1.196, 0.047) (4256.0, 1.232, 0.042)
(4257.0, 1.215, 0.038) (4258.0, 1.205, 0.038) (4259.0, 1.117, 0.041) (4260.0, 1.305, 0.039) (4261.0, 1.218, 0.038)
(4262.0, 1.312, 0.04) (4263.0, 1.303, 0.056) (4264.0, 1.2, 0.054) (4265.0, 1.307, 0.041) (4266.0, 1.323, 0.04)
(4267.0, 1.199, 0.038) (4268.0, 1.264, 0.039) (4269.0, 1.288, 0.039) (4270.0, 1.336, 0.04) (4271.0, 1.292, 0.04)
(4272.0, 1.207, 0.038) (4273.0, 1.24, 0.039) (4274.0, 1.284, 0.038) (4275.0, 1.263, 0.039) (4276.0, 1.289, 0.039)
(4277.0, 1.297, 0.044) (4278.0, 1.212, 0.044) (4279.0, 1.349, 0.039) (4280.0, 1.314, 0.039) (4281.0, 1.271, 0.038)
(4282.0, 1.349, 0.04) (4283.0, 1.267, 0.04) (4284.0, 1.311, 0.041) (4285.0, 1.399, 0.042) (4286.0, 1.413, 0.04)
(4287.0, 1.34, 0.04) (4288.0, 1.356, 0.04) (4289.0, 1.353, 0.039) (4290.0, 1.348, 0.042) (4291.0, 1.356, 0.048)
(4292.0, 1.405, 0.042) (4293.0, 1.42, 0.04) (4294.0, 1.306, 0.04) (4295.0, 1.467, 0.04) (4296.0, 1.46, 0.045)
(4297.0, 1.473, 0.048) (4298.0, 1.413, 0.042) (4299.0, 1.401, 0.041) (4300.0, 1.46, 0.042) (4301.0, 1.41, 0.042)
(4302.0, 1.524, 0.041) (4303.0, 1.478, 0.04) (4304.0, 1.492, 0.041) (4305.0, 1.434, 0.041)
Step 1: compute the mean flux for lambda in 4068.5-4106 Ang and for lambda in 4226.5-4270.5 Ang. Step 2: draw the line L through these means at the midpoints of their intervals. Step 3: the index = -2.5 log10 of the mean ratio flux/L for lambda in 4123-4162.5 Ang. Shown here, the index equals 0.12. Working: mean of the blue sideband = 1.72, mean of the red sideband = 1.27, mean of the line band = 1.4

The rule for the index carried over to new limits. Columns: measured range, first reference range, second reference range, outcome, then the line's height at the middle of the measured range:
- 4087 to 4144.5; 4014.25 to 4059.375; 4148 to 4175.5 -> -0.18 mag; 1.38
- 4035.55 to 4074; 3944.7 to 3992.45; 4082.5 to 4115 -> 0.17 mag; 1.77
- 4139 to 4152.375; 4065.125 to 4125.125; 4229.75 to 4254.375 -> 0.10 mag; 1.54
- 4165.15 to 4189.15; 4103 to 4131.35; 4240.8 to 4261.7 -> 0.11 mag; 1.46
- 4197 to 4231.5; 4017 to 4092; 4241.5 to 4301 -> 0.09 mag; 1.37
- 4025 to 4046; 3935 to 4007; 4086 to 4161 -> 0.13 mag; 1.65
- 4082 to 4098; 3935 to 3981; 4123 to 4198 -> -0.14 mag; 1.51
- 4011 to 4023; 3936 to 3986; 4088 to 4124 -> 0.16 mag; 1.76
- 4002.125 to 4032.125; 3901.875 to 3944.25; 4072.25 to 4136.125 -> 0.10 mag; 1.66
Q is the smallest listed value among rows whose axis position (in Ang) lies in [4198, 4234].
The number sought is 1.175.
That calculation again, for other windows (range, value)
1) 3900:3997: 1.448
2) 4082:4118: 1.513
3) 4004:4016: 1.457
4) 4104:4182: 1.235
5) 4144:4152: 1.286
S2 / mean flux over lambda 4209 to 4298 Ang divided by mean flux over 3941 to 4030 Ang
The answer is 0.77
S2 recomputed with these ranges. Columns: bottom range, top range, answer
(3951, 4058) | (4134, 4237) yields 0.82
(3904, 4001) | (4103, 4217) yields 0.82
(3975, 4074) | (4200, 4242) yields 0.82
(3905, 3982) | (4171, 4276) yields 0.73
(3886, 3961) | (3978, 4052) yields 0.86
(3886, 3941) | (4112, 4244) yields 0.75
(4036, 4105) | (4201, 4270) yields 0.79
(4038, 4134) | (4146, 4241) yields 0.81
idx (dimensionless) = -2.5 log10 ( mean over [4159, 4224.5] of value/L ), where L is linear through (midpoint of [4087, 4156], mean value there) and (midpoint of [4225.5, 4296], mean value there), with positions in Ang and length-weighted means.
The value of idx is 0.111 mag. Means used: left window 1.58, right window 1.29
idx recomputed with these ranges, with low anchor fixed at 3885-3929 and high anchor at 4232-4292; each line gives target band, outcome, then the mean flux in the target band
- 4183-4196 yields 0.08 mag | 1.3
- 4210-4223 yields 0.07 mag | 1.26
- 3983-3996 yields 0.08 mag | 1.58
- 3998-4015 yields 0.10 mag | 1.52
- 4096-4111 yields -0.21 mag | 1.85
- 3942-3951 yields 0.04 mag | 1.69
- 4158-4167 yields 0.11 mag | 1.3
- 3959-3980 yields -0.11 mag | 1.91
